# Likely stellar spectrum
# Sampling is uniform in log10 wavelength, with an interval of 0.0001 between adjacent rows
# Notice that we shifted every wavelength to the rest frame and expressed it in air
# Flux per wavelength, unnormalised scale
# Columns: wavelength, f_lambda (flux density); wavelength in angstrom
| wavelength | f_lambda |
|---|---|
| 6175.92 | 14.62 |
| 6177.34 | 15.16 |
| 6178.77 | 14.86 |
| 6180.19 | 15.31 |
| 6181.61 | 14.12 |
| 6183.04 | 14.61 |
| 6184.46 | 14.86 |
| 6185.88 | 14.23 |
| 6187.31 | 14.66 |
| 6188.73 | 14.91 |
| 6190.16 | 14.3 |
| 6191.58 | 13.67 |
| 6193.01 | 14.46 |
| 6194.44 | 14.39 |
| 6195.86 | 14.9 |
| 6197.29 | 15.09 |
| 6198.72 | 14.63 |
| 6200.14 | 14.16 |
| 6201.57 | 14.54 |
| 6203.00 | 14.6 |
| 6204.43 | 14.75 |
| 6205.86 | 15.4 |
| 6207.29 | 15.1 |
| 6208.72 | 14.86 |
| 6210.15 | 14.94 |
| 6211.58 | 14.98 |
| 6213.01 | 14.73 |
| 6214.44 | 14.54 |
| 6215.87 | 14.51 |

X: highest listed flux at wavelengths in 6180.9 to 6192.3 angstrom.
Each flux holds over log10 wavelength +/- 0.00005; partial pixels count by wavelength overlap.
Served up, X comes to 14.91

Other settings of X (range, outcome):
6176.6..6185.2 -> 15.31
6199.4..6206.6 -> 15.4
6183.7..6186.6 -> 14.86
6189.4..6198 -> 15.09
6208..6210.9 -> 14.94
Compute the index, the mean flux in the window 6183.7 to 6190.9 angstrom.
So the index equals 14.6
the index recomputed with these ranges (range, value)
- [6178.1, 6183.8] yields 14.7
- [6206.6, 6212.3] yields 15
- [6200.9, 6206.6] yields 14.8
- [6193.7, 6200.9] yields 14.6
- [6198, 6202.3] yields 14.4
